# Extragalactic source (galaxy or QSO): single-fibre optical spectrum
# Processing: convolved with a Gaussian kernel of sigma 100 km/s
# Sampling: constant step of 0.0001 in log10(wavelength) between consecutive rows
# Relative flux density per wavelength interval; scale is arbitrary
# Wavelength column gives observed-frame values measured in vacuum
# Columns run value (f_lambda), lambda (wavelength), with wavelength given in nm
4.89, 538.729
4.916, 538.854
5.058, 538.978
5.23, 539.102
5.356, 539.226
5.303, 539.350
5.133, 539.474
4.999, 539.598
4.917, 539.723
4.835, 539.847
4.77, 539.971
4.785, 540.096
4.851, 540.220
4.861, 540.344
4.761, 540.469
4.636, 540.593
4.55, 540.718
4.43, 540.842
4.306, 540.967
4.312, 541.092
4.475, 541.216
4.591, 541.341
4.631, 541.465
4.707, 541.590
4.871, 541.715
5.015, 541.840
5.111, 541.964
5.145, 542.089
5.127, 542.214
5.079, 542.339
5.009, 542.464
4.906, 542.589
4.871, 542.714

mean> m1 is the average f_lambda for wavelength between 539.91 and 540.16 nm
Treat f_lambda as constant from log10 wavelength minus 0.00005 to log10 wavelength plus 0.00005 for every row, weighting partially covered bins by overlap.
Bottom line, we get 4.77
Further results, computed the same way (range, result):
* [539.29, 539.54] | 5.22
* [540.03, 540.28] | 4.81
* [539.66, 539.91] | 4.87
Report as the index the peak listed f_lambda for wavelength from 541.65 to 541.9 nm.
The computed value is 5.015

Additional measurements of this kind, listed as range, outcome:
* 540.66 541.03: 4.55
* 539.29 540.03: 5.303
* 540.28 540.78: 4.861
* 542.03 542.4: 5.145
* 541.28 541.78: 4.871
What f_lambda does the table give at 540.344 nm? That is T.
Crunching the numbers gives 4.861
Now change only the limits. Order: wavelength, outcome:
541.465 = 4.631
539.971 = 4.77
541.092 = 4.312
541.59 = 4.707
